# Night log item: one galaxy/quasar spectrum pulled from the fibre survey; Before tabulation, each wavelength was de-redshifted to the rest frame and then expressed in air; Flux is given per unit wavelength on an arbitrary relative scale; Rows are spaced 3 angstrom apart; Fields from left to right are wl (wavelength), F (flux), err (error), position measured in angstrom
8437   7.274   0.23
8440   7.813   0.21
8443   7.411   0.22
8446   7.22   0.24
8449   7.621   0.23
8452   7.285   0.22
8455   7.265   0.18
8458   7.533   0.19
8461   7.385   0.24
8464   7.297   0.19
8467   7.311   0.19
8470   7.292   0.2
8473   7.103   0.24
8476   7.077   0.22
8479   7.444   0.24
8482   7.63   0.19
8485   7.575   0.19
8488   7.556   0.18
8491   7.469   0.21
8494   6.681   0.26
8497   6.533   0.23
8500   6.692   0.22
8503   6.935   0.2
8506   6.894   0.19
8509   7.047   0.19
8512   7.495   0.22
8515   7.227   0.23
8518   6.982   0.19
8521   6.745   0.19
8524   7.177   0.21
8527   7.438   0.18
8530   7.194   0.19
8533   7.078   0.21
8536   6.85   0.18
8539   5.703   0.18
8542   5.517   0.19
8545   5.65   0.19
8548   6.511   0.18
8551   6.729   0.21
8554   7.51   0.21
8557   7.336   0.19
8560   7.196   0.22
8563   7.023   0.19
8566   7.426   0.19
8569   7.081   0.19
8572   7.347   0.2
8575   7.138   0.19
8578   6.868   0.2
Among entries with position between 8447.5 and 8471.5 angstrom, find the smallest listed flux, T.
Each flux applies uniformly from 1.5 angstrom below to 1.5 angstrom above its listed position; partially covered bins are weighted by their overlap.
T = 7.265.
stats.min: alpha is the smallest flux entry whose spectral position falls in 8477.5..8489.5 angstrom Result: 7.444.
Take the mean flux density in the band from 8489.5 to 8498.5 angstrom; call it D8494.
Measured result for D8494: 6.89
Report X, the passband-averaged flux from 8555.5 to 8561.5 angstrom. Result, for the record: 7.27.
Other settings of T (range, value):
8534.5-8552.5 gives 5.517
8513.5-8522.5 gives 6.745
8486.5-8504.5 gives 6.533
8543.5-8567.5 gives 5.65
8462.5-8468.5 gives 7.297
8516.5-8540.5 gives 5.703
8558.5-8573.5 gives 7.023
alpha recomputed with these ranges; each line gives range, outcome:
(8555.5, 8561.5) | 7.196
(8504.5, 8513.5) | 6.894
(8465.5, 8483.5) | 7.077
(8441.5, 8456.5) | 7.22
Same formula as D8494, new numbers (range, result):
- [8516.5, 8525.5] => 6.97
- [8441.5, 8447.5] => 7.32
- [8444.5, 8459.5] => 7.38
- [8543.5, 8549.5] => 6.08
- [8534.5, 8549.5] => 6.05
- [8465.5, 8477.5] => 7.2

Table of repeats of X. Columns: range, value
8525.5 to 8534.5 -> 7.24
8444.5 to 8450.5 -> 7.42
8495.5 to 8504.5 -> 6.72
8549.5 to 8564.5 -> 7.16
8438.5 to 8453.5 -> 7.47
